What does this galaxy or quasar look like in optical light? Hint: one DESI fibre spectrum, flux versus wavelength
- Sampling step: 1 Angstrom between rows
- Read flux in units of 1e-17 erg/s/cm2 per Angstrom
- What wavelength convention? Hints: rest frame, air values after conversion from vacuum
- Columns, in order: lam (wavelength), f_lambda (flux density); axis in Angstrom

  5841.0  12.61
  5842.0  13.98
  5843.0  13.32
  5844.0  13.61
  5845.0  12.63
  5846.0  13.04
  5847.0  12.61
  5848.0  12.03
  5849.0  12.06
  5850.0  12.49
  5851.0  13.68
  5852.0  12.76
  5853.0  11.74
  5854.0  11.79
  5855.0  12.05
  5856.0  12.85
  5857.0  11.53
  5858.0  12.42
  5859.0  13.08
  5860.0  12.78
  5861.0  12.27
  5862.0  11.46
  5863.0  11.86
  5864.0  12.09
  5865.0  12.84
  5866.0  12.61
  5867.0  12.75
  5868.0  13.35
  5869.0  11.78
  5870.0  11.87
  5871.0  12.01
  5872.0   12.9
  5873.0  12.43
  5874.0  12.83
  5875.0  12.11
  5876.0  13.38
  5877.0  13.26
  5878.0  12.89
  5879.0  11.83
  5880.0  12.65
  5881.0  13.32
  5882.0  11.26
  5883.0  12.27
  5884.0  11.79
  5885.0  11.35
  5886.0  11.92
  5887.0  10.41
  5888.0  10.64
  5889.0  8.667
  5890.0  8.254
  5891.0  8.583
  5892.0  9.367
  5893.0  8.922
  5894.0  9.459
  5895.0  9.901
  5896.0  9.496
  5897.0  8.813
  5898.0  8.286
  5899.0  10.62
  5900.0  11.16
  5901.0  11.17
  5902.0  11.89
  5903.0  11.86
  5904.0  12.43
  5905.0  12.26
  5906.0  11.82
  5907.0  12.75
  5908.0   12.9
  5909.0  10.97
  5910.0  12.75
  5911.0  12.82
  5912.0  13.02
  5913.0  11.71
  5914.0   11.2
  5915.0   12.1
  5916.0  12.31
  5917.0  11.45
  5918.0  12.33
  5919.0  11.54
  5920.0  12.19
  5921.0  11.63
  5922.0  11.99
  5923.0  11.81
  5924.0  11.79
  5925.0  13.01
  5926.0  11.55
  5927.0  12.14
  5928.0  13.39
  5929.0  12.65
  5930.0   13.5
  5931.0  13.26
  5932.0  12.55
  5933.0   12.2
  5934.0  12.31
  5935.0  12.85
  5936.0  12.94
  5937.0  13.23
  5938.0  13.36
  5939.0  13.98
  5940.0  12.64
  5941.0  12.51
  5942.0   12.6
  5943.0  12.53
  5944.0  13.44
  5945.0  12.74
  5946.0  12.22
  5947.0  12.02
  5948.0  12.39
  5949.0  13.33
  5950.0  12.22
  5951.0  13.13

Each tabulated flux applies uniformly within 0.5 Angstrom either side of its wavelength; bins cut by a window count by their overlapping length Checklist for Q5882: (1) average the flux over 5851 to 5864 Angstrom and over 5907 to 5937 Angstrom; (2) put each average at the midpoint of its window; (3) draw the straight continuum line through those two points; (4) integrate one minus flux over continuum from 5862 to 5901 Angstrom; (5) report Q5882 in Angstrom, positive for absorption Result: 3.1 Angstrom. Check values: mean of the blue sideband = 12.3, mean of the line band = 11.3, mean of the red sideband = 12.3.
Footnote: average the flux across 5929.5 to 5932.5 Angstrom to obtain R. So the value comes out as 13.1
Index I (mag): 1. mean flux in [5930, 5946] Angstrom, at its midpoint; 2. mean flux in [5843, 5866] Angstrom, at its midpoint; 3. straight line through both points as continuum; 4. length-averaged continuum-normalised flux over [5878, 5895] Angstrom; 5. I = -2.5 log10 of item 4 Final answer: 0.178 mag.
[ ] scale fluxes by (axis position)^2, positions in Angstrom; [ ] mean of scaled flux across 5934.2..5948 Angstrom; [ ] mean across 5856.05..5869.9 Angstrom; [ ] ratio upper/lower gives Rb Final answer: 1.1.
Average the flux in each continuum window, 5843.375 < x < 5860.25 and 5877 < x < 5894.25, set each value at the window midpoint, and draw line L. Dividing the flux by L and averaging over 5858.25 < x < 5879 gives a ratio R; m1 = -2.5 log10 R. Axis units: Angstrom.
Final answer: -0.072 mag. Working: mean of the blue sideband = 12.5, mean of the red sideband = 10.9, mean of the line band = 12.5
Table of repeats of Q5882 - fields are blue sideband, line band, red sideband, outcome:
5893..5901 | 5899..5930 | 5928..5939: -2.36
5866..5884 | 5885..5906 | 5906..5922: 3.45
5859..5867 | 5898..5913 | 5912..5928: 0.24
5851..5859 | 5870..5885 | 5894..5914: -0.71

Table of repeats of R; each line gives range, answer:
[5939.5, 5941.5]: 12.6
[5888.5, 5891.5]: 8.5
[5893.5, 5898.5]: 9.19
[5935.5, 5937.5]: 13.1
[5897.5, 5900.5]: 10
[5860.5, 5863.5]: 11.9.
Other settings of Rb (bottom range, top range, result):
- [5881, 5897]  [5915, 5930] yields 1.21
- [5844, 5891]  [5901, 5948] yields 1.04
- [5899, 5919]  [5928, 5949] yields 1.08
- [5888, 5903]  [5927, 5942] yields 1.35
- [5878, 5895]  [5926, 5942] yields 1.22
